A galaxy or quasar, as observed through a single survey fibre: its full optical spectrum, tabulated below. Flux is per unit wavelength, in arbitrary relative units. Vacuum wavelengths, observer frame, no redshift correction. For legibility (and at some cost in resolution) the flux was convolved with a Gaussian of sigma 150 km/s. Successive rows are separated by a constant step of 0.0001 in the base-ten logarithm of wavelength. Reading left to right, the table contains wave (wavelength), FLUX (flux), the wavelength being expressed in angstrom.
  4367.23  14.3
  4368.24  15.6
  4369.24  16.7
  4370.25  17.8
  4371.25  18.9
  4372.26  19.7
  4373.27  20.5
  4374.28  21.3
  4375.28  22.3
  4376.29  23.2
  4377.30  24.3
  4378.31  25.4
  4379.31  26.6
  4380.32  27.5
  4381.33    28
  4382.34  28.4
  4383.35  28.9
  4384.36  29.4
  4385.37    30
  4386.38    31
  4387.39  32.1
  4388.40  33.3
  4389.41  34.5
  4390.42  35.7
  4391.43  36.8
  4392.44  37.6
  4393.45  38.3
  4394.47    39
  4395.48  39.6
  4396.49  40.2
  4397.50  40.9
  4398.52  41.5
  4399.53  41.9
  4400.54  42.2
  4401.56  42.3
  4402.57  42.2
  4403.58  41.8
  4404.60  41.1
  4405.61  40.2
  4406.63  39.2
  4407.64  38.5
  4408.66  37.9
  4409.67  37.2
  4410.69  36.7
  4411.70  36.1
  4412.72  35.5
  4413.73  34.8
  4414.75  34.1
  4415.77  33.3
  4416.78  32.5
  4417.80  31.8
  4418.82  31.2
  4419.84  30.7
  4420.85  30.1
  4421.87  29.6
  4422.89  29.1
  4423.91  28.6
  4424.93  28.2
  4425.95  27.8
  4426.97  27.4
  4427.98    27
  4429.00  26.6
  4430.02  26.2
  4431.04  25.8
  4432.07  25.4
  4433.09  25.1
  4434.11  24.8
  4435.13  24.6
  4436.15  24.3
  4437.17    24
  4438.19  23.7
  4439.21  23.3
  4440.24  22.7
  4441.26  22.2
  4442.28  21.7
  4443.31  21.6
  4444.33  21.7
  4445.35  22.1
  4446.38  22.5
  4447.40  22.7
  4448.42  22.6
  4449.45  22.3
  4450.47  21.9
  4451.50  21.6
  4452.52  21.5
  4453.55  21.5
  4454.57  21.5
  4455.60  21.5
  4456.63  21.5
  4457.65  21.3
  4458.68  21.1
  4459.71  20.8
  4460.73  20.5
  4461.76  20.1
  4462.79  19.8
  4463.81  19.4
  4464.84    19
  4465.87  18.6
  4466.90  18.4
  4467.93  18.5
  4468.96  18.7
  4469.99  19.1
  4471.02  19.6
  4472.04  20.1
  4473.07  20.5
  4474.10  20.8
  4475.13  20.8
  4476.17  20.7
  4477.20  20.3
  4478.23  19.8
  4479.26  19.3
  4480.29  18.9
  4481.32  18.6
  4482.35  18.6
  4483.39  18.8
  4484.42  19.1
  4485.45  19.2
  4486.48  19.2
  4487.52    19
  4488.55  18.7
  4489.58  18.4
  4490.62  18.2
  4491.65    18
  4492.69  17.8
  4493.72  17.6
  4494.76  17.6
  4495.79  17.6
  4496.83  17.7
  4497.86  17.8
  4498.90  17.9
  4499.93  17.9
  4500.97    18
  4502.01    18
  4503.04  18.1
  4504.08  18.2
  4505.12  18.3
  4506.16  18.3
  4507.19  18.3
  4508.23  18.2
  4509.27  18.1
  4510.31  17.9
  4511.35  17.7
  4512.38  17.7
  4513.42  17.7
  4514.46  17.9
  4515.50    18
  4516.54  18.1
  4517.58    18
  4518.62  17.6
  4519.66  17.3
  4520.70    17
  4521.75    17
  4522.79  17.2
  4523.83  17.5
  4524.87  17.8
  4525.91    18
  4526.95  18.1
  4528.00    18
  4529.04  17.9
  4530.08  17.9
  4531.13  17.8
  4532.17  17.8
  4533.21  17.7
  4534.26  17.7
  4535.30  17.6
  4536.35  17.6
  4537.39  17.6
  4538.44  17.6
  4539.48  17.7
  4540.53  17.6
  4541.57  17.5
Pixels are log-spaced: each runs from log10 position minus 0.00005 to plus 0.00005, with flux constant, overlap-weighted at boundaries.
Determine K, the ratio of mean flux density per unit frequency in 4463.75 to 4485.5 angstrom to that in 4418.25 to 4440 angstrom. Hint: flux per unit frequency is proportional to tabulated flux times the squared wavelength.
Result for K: 0.7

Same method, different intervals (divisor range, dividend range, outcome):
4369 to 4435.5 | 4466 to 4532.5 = 0.61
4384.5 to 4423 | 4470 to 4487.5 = 0.56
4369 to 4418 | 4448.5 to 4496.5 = 0.62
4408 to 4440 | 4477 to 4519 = 0.64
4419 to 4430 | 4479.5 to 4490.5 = 0.68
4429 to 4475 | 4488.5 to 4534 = 0.84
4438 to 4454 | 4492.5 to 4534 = 0.83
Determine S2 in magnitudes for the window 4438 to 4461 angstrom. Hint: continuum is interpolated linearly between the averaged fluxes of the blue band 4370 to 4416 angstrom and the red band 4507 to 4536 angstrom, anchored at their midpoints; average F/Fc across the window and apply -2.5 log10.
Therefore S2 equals 0.206 mag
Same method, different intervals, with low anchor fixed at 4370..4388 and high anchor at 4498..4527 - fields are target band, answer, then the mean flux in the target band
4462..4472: 0.073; 19.1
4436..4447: -0.037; 22.7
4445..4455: -0.031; 22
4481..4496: 0.045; 18.4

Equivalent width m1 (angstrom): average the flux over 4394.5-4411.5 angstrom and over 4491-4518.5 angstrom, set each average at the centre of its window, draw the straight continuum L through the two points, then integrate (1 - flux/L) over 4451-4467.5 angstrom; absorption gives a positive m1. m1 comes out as 4.4 angstrom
